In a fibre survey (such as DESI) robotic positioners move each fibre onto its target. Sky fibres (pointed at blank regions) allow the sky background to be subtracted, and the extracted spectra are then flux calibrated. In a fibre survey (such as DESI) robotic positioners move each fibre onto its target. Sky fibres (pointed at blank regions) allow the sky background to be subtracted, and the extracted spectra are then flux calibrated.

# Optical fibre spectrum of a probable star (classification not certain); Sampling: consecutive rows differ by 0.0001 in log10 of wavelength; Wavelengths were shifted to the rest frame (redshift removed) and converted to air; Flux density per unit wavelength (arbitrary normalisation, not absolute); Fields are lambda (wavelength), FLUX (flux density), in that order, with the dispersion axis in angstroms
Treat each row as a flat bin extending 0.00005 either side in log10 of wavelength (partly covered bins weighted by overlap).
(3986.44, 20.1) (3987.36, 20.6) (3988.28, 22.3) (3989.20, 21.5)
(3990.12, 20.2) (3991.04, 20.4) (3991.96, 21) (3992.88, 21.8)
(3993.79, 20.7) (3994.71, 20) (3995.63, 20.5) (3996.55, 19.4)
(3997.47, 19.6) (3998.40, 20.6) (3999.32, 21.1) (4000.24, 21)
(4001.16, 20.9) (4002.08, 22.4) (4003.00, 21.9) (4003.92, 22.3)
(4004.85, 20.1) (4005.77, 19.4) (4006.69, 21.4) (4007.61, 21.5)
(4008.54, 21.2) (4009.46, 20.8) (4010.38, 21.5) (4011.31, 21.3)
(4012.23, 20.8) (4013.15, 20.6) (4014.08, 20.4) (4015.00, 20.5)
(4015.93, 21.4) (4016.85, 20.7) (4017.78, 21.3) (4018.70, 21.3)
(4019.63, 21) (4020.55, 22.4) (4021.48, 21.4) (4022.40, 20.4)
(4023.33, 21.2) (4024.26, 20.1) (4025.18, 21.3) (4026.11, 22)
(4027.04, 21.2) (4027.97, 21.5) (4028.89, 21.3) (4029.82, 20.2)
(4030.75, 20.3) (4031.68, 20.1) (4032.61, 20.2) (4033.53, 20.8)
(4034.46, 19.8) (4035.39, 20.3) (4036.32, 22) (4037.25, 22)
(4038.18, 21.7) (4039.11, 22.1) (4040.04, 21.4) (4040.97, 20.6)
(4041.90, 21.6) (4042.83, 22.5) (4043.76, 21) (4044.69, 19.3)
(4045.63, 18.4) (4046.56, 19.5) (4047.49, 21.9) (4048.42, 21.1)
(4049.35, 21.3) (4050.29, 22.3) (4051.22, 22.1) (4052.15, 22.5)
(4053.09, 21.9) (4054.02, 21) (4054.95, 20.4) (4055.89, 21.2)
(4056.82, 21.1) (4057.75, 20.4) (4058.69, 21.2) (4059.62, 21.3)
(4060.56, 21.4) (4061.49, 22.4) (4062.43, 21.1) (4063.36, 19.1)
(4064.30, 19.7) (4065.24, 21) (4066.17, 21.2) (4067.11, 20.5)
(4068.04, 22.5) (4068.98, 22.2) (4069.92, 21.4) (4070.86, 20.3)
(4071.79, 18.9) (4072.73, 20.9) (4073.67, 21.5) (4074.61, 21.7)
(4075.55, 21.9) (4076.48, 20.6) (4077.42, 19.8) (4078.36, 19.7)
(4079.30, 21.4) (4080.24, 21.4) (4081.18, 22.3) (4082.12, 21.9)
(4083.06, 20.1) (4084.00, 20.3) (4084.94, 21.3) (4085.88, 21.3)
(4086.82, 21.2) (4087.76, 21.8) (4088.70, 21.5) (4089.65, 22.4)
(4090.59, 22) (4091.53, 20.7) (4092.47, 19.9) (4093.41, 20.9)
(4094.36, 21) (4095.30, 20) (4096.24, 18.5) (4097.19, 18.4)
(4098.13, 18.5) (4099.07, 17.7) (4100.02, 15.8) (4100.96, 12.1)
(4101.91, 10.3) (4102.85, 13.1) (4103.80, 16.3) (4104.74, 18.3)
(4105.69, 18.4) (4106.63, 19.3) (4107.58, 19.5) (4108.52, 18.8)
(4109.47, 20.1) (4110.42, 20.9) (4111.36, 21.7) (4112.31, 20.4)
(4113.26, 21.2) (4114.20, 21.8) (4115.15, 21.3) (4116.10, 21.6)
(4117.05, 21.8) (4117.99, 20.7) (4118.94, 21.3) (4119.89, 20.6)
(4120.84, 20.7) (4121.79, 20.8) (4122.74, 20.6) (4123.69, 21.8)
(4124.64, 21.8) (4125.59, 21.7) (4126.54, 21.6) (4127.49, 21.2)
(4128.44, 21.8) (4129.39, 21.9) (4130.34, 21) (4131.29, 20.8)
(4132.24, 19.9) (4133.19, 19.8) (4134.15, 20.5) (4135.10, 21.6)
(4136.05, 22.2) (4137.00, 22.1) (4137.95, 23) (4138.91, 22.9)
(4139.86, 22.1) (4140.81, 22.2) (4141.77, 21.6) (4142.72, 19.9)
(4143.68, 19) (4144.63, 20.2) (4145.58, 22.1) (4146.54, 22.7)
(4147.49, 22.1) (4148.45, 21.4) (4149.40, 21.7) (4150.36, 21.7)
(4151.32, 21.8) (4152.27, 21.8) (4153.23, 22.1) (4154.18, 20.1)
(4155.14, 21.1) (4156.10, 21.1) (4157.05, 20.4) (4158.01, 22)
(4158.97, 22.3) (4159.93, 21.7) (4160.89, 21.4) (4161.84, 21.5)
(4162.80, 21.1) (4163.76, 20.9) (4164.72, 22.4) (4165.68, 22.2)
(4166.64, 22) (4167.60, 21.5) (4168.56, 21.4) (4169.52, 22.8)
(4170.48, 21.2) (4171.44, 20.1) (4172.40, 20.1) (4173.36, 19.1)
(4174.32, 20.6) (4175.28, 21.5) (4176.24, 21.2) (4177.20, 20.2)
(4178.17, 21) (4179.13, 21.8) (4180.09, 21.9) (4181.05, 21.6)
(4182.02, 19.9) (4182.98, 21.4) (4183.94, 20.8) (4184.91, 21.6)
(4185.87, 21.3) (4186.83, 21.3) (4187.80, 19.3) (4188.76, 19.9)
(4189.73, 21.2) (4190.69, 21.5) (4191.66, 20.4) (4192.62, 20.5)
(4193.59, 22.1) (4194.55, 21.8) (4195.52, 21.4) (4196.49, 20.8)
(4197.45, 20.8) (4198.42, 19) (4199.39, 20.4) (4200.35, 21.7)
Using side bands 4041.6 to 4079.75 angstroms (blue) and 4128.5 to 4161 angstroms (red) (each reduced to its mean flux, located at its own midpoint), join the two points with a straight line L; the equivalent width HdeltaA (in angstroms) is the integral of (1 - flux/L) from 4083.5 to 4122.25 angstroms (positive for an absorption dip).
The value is 2.9 angstroms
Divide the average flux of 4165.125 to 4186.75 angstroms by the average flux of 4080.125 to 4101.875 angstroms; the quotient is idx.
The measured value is 1.07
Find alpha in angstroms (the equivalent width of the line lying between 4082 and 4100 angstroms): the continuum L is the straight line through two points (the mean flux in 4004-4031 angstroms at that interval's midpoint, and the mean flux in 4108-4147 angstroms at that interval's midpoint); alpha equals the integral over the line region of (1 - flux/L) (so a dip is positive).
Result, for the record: 0.7 angstroms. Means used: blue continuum 21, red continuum 21.2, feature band 20.3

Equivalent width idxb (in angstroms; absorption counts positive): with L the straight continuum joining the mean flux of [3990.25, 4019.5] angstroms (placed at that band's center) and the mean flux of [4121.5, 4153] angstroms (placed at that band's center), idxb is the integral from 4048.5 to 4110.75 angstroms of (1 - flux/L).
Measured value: 3.0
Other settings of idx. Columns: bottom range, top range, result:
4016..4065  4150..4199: 1.00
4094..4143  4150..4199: 1.05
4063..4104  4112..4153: 1.07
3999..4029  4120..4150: 1.01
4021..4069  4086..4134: 0.95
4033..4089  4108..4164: 1.01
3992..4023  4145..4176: 1.02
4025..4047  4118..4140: 1.02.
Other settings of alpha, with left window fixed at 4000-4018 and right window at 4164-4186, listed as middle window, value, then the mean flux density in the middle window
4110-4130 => -0.1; 21.3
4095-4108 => 2.7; 16.8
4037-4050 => 0.0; 21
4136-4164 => -0.5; 21.5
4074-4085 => 0.0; 21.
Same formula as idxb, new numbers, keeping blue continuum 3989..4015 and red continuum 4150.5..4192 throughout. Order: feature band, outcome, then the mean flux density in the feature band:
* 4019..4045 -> -0.2 angstroms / 21.1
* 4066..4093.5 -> -0.1 angstroms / 21.1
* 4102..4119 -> 1.2 angstroms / 19.6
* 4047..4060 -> -0.3 angstroms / 21.4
